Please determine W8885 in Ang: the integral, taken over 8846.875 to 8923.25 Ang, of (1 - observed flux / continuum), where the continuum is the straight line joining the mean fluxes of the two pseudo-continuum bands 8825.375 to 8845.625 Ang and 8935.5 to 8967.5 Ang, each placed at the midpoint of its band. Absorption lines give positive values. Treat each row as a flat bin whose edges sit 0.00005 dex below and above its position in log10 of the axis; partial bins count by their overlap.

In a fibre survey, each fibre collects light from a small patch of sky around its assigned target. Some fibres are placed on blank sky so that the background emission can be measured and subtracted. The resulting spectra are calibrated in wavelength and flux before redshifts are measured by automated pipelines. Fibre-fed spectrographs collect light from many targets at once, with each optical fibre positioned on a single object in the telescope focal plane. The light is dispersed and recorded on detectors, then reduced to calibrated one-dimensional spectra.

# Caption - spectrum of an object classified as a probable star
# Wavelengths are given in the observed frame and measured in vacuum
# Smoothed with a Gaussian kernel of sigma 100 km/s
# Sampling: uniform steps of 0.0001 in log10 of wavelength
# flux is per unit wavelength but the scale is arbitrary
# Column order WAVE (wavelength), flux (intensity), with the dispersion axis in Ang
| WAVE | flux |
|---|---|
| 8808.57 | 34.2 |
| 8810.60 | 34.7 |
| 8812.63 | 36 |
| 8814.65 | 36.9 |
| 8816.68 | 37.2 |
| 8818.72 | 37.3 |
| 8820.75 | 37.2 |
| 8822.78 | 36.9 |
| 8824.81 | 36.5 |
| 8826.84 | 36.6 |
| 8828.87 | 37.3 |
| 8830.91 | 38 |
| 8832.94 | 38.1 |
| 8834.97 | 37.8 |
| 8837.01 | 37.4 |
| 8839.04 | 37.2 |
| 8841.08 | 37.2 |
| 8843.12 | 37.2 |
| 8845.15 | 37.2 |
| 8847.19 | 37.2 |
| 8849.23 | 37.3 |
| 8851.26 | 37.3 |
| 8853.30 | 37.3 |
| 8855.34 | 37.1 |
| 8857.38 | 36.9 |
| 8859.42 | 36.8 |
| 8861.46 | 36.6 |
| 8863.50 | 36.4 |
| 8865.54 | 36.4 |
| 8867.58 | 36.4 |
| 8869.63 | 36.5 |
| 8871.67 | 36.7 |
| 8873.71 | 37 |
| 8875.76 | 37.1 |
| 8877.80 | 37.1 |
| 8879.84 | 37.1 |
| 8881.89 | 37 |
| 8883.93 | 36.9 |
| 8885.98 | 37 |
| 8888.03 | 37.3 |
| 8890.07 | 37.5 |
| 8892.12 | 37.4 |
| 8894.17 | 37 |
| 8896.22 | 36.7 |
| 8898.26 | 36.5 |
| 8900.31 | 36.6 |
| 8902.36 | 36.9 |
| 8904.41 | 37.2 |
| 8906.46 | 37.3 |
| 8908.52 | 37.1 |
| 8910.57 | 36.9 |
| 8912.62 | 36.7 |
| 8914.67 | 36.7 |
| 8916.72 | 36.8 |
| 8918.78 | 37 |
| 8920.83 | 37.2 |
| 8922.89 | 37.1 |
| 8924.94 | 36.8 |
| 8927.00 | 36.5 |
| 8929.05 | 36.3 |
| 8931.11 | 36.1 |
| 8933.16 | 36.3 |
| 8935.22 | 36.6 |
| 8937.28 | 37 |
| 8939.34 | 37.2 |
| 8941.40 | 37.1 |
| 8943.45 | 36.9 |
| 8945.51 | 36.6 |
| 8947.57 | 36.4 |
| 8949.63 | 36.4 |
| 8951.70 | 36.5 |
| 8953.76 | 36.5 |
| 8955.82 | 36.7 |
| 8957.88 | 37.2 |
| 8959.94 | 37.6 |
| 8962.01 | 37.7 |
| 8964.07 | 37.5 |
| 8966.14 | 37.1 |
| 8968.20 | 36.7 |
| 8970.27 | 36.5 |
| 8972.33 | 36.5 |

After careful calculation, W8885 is 0.5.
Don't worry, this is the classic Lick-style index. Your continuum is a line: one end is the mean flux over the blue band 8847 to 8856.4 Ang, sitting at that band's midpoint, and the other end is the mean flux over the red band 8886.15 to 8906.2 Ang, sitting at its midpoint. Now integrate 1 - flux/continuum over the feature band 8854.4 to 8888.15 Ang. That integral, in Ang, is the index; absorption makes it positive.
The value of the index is 0.3 Ang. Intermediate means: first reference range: 37.2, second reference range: 37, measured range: 36.8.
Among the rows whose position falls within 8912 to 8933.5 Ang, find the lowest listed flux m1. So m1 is 36.1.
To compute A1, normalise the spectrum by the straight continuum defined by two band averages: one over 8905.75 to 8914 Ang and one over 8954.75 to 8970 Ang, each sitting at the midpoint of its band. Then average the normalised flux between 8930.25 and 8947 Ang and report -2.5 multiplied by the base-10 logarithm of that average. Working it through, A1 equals 0.01 mag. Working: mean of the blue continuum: 37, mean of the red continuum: 37.2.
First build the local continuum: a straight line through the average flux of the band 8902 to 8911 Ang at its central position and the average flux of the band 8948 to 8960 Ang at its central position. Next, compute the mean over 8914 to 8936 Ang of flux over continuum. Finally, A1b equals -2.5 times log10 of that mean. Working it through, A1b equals 0.008 mag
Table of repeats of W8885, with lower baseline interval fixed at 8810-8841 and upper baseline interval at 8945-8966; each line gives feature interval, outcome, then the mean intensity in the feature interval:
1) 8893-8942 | 0.18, 36.8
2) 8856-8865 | 0.08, 36.7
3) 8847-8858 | -0.05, 37.2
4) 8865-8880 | 0.09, 36.8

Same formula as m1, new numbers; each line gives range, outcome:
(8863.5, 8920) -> 36.4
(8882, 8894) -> 36.9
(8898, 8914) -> 36.5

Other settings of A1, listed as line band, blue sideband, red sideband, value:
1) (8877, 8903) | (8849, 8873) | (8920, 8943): -0.007 mag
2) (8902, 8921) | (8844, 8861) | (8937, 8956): -0.003 mag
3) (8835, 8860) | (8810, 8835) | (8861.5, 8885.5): -0.009 mag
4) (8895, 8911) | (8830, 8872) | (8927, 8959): -0.001 mag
